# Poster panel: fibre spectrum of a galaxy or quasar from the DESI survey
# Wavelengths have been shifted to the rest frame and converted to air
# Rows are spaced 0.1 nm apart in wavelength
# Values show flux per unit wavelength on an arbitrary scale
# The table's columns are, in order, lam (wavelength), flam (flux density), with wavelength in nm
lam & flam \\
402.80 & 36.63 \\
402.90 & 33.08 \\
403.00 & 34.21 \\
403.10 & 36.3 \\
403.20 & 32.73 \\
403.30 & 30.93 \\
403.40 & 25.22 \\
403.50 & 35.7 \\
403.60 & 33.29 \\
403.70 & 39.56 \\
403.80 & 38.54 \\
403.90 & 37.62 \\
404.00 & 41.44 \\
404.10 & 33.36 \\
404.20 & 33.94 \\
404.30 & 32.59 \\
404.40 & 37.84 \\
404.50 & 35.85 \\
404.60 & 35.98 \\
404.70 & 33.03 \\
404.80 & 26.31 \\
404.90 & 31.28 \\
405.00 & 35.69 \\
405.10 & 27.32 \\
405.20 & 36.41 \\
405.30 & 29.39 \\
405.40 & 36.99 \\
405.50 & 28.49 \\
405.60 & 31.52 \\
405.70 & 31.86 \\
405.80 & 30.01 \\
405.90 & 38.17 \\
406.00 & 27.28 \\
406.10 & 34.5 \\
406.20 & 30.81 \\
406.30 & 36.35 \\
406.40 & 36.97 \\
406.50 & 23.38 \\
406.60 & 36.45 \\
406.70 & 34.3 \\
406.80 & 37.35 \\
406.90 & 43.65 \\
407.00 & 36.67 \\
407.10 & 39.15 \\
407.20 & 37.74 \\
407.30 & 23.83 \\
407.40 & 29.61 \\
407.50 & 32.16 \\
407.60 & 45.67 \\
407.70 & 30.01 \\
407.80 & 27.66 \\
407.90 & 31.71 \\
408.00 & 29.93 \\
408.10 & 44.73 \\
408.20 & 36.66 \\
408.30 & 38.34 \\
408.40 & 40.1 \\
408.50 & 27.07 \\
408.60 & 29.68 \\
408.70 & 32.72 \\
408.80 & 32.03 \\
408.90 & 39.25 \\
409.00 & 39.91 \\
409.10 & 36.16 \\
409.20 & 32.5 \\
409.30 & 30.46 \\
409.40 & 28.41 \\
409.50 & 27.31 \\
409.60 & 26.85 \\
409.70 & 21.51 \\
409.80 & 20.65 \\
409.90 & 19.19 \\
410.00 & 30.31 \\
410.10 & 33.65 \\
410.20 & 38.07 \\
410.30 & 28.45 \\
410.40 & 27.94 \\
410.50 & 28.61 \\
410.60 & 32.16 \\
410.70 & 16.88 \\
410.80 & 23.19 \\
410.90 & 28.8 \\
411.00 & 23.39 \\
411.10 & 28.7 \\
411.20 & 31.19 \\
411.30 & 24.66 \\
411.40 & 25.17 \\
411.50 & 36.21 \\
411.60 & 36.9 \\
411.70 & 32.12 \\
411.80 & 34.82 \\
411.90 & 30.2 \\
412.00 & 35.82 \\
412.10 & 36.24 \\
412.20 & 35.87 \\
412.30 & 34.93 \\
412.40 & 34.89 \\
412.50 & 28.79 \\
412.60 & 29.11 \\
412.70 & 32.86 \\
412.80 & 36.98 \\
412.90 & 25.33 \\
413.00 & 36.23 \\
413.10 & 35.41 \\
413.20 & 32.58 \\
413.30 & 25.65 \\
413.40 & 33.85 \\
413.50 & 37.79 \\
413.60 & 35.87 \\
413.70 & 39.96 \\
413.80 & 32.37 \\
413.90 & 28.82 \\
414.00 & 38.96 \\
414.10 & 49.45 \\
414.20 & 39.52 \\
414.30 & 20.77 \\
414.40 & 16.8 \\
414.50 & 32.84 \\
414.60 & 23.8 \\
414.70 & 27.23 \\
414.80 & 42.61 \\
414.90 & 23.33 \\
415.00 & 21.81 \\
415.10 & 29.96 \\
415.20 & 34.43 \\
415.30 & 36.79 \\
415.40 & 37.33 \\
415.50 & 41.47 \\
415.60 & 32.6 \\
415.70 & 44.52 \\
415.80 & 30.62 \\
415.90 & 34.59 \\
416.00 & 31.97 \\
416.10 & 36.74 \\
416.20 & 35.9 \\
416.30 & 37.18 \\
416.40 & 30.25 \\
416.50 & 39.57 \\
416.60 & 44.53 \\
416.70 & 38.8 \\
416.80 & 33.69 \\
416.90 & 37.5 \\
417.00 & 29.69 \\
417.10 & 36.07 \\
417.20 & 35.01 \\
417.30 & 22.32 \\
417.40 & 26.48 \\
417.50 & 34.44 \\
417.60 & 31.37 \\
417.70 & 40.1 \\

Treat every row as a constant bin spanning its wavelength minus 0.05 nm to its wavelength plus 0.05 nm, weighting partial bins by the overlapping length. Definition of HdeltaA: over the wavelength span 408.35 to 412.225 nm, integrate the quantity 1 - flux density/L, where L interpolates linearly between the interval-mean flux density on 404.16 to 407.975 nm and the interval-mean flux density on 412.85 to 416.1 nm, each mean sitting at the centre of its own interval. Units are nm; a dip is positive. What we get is 0.34 nm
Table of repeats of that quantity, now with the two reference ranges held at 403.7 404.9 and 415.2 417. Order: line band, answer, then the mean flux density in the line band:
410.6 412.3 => 0.27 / 30.2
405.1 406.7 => 0.13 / 32.5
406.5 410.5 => 0.34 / 32.6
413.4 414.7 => 0.12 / 32.9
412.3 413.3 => 0.11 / 32.2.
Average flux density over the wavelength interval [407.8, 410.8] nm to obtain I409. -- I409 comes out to 30.9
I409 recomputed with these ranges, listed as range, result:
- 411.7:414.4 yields 33.6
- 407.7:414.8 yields 31.5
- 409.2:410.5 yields 28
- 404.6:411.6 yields 31.7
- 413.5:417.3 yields 34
